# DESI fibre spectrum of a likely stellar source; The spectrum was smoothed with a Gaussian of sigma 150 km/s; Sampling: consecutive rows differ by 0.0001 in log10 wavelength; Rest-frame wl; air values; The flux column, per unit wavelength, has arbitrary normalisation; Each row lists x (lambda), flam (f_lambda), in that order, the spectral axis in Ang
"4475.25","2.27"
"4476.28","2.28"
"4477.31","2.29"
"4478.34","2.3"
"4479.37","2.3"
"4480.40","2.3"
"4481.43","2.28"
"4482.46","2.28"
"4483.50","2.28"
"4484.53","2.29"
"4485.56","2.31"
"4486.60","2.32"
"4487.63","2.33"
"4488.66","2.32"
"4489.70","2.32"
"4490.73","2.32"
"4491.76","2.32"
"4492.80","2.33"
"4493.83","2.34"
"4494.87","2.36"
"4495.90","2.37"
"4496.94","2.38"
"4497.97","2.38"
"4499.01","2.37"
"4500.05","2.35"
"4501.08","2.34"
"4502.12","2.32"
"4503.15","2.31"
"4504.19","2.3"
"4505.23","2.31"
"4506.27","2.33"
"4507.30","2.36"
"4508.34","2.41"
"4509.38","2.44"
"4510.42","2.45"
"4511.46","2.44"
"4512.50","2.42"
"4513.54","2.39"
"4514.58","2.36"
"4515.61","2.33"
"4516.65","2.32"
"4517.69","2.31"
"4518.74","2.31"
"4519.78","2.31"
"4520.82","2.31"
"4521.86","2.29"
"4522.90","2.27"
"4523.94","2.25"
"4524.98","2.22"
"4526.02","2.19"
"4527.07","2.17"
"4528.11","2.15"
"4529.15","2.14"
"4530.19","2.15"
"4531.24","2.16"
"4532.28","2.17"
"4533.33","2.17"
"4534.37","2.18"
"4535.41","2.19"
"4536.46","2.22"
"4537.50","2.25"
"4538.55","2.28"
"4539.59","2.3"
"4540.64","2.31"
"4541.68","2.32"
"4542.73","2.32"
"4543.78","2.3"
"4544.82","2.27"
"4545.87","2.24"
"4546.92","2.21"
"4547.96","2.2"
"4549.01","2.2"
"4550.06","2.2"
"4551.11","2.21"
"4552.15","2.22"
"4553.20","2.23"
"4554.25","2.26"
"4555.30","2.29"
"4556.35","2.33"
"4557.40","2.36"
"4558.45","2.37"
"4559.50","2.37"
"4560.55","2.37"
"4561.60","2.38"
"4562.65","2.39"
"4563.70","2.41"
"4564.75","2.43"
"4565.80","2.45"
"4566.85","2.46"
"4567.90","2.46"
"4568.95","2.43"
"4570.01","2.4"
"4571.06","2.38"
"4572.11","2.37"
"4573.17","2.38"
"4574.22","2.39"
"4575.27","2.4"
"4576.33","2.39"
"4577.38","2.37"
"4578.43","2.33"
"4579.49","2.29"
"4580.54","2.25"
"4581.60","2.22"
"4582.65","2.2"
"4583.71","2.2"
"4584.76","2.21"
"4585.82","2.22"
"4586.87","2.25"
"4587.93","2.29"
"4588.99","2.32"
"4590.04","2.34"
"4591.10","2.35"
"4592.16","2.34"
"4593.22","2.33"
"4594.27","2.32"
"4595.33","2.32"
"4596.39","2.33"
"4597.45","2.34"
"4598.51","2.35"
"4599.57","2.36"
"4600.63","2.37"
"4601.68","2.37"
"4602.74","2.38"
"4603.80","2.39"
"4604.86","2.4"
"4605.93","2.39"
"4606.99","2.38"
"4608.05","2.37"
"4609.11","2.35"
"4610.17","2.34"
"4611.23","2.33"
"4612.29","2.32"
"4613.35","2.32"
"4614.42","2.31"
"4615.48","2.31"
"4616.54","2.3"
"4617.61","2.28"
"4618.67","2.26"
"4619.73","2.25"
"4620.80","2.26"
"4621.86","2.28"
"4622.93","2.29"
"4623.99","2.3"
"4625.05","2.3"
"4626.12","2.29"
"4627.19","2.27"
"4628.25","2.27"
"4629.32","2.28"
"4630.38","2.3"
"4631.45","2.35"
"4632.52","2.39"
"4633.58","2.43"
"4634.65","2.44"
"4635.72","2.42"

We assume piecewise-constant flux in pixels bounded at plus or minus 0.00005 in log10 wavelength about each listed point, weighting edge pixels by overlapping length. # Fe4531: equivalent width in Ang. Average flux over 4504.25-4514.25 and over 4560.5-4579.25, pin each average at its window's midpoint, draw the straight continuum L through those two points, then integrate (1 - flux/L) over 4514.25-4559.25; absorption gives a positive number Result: 2.6 Ang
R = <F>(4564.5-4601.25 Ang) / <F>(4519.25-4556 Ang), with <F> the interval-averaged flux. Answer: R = 1.05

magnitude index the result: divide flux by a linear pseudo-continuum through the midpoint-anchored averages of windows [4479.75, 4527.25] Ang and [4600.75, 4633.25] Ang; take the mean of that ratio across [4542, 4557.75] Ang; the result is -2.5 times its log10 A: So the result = 0.03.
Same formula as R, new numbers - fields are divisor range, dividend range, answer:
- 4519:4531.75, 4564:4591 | 1.05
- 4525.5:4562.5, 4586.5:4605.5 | 1.04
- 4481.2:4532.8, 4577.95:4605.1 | 1.00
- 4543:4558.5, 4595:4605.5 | 1.05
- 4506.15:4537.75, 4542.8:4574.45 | 1.02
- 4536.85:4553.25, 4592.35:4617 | 1.04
